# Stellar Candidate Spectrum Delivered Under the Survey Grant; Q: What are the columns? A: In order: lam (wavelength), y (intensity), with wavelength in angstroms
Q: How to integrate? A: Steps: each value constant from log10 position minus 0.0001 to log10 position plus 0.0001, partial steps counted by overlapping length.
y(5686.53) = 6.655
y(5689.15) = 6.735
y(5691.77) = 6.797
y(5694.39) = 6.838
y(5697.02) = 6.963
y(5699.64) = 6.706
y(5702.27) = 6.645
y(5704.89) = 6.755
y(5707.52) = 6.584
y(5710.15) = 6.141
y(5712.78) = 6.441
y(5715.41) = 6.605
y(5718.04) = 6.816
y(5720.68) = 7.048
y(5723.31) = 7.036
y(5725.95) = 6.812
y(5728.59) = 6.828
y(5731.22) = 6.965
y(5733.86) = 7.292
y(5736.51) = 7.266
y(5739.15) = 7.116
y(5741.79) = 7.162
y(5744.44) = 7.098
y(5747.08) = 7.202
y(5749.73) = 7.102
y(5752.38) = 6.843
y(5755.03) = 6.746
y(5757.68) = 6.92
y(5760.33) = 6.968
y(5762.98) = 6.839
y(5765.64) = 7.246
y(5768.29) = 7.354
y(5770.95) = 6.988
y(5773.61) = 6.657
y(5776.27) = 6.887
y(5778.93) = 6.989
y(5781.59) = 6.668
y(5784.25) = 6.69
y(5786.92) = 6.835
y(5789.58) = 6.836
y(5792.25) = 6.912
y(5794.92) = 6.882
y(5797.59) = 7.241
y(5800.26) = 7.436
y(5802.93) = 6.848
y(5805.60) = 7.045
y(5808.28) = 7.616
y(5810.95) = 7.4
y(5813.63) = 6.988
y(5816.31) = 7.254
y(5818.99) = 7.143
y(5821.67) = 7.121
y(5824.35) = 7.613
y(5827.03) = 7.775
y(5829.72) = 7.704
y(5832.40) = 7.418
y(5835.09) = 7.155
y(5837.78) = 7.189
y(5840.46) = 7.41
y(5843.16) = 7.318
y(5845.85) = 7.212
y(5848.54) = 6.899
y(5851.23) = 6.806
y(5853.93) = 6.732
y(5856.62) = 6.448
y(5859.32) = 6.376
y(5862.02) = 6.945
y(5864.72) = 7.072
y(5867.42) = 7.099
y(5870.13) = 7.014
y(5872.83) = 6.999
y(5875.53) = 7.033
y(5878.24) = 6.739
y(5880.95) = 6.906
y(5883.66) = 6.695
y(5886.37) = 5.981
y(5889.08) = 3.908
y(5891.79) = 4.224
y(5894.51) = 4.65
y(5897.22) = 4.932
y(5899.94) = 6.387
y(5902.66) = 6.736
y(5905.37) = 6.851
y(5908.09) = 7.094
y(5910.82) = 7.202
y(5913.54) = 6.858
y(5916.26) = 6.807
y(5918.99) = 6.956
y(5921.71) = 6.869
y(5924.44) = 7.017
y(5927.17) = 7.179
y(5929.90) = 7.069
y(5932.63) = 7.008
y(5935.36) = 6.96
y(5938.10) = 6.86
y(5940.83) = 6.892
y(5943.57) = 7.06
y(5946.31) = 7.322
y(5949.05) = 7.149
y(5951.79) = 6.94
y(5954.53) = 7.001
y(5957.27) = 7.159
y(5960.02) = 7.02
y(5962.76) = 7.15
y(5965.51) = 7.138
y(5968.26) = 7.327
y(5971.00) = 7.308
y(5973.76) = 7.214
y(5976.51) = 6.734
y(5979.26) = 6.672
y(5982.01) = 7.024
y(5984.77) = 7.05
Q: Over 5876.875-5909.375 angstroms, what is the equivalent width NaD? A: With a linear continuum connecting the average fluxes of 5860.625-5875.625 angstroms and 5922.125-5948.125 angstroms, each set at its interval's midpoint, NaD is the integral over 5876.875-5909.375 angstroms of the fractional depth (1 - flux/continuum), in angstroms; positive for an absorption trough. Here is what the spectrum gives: 5.11 angstroms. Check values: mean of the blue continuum 7.03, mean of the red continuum 7.03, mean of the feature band 5.92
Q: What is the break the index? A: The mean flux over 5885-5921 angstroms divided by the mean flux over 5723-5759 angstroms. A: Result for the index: 0.9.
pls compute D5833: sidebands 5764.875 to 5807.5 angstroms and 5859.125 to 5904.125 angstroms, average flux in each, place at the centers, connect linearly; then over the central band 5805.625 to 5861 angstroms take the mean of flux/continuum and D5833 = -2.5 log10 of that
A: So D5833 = -0.09 mag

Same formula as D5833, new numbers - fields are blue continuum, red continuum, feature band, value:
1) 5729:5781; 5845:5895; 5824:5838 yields -0.13 mag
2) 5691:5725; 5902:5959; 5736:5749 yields -0.06 mag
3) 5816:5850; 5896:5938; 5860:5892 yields 0.10 mag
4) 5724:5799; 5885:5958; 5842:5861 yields -0.01 mag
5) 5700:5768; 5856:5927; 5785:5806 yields -0.04 mag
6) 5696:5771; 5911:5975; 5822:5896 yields 0.04 mag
